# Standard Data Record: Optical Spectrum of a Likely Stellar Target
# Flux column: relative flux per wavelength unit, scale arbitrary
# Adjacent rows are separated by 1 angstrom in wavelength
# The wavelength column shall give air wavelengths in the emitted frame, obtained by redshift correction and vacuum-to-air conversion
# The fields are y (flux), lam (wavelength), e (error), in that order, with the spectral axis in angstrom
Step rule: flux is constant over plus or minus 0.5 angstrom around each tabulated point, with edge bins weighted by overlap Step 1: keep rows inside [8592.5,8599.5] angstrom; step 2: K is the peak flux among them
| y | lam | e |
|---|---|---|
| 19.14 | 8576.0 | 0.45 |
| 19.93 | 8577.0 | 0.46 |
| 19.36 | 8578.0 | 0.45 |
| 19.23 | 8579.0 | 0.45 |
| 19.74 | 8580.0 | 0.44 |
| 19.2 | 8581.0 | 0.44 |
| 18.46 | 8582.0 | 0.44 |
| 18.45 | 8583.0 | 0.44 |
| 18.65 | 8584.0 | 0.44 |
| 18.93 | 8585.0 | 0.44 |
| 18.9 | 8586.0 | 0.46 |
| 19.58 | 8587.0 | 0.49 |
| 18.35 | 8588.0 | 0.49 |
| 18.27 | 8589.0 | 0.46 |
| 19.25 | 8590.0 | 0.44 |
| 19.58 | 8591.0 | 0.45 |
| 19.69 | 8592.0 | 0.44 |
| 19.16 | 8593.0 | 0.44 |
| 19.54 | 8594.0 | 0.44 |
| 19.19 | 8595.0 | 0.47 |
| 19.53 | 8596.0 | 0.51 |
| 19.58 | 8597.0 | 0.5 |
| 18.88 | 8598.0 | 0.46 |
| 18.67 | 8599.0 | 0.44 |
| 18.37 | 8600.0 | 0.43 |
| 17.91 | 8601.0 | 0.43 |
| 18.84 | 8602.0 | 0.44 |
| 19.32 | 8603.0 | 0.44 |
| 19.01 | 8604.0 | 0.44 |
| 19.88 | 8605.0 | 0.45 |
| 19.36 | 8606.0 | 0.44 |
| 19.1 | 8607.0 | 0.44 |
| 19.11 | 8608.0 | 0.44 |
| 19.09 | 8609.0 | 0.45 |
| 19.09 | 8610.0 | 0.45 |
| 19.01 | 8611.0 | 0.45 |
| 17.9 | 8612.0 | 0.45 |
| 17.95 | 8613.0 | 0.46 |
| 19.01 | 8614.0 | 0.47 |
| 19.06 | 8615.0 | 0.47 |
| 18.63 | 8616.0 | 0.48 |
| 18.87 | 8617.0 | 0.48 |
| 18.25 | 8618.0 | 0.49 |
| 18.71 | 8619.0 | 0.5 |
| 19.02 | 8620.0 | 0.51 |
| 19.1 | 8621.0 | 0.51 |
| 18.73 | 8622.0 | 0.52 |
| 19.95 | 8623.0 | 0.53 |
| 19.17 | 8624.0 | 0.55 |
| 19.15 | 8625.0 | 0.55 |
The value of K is 19.58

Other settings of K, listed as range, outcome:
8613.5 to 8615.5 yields 19.06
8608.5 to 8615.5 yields 19.09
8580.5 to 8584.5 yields 19.2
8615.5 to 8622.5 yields 19.1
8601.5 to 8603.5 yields 19.32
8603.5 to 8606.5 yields 19.88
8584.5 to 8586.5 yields 18.93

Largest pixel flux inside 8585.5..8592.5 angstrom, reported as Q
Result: 19.69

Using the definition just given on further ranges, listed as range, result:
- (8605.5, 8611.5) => 19.36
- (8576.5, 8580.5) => 19.93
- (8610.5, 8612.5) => 19.01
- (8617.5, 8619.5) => 18.71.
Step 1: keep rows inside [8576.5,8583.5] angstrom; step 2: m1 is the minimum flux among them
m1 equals 18.45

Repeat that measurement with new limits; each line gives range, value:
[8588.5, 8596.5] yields 18.27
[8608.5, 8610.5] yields 19.09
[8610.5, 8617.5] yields 17.9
